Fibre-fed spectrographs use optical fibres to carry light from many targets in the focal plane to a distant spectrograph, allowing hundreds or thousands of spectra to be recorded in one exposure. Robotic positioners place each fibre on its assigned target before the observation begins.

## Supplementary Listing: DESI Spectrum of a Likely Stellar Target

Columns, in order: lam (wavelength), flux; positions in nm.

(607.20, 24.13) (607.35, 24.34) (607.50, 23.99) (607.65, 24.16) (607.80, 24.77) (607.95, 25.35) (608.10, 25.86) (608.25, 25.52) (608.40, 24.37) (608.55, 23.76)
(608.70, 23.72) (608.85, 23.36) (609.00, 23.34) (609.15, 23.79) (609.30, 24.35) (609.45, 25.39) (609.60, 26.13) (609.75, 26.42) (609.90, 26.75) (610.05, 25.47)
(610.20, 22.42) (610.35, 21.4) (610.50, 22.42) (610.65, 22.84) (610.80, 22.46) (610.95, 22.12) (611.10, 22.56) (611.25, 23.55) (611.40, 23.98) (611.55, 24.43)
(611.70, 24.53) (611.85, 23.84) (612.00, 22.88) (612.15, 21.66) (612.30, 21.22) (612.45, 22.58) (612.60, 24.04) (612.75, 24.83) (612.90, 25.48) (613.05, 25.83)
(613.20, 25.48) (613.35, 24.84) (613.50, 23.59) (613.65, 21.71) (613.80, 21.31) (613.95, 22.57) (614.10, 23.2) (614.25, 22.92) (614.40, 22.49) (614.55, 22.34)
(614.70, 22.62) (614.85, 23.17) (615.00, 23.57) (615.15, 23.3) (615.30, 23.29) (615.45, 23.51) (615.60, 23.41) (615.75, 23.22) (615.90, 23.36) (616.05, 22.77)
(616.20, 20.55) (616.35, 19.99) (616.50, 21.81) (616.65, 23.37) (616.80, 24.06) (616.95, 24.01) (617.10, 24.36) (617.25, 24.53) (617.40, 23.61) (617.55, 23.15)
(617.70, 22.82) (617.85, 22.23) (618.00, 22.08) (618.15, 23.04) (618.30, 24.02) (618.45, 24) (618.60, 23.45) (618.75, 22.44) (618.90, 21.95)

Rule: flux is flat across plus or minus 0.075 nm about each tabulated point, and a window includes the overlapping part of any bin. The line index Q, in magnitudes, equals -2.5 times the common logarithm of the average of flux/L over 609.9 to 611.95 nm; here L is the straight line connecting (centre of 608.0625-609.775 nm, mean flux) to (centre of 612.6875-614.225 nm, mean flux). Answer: 0.04 mag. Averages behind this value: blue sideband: 24.6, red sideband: 23.8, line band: 23.4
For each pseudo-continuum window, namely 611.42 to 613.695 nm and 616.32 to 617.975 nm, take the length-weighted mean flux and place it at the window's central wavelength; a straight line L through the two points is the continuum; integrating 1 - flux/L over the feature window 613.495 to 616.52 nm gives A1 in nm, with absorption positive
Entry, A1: 0.11 nm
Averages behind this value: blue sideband 23.8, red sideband 23.1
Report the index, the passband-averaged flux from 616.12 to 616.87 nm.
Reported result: 21.9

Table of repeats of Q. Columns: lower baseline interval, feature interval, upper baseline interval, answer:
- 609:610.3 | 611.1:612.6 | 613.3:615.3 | 0.04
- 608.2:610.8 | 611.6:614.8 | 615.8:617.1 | 0.00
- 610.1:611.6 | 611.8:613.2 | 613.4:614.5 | -0.05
